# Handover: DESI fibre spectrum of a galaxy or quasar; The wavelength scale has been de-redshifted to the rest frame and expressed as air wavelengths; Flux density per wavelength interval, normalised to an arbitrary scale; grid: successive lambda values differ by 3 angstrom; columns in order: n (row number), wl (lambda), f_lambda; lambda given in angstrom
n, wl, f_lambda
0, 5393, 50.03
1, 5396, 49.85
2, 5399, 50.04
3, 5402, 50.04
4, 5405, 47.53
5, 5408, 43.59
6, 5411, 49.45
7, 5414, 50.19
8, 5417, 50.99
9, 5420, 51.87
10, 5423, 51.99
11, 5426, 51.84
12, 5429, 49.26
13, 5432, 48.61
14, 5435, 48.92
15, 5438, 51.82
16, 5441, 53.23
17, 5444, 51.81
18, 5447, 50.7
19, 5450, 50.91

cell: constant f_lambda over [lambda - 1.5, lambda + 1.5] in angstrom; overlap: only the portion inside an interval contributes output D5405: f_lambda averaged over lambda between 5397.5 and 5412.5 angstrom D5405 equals 48.1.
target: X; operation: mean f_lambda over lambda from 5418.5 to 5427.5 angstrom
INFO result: 51.9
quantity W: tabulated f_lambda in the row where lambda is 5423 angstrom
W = 51.99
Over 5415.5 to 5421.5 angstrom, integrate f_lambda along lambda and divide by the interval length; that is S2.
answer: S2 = 51.4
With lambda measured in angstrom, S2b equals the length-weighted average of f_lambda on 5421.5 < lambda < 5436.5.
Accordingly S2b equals 50.1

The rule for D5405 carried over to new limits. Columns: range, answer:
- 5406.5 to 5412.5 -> 46.5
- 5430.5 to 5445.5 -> 50.9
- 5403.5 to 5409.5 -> 45.6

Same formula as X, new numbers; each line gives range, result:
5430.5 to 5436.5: 48.8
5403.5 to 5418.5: 48.4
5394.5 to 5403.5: 50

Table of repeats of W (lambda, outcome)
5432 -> 48.61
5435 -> 48.92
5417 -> 50.99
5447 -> 50.7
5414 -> 50.19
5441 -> 53.23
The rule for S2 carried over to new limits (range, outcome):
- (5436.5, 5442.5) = 52.5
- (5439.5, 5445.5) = 52.5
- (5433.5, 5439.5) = 50.4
